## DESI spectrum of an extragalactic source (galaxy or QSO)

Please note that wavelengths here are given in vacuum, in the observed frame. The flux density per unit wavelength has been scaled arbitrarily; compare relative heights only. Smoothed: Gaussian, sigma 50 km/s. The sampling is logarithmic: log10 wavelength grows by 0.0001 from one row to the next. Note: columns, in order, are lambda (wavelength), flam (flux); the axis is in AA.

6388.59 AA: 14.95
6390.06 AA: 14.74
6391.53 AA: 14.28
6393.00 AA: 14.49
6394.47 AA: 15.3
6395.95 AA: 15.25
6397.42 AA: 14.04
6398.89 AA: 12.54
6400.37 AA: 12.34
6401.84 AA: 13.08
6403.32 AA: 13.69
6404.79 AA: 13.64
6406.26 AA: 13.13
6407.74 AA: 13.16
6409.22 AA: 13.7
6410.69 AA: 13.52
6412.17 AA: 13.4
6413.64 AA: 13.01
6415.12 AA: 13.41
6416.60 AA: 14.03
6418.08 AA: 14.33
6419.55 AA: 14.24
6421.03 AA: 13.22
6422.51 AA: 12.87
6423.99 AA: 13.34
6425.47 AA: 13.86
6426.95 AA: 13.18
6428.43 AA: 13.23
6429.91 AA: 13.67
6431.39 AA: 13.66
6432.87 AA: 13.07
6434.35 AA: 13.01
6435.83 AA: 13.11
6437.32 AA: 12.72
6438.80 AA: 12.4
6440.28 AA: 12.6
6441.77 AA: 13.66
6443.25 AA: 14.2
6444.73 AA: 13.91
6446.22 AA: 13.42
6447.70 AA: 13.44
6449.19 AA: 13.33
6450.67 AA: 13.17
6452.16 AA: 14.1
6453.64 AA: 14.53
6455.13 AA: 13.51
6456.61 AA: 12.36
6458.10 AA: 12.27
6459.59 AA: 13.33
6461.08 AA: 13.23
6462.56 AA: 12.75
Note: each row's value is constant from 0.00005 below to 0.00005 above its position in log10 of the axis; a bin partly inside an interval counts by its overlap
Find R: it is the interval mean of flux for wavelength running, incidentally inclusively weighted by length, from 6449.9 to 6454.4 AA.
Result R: 13.9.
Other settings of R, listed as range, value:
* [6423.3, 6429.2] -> 13.4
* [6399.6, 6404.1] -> 13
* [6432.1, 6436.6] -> 13.1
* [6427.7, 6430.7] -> 13.5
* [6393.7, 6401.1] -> 13.9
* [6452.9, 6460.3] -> 13.2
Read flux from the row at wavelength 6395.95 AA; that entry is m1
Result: 15.25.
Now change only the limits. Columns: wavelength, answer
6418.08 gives 14.33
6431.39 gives 13.66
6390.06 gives 14.74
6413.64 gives 13.01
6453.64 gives 14.53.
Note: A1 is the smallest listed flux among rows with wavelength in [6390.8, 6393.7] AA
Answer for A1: 14.28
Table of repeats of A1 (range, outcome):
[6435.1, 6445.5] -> 12.4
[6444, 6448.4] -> 13.42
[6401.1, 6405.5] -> 13.08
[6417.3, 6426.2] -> 12.87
